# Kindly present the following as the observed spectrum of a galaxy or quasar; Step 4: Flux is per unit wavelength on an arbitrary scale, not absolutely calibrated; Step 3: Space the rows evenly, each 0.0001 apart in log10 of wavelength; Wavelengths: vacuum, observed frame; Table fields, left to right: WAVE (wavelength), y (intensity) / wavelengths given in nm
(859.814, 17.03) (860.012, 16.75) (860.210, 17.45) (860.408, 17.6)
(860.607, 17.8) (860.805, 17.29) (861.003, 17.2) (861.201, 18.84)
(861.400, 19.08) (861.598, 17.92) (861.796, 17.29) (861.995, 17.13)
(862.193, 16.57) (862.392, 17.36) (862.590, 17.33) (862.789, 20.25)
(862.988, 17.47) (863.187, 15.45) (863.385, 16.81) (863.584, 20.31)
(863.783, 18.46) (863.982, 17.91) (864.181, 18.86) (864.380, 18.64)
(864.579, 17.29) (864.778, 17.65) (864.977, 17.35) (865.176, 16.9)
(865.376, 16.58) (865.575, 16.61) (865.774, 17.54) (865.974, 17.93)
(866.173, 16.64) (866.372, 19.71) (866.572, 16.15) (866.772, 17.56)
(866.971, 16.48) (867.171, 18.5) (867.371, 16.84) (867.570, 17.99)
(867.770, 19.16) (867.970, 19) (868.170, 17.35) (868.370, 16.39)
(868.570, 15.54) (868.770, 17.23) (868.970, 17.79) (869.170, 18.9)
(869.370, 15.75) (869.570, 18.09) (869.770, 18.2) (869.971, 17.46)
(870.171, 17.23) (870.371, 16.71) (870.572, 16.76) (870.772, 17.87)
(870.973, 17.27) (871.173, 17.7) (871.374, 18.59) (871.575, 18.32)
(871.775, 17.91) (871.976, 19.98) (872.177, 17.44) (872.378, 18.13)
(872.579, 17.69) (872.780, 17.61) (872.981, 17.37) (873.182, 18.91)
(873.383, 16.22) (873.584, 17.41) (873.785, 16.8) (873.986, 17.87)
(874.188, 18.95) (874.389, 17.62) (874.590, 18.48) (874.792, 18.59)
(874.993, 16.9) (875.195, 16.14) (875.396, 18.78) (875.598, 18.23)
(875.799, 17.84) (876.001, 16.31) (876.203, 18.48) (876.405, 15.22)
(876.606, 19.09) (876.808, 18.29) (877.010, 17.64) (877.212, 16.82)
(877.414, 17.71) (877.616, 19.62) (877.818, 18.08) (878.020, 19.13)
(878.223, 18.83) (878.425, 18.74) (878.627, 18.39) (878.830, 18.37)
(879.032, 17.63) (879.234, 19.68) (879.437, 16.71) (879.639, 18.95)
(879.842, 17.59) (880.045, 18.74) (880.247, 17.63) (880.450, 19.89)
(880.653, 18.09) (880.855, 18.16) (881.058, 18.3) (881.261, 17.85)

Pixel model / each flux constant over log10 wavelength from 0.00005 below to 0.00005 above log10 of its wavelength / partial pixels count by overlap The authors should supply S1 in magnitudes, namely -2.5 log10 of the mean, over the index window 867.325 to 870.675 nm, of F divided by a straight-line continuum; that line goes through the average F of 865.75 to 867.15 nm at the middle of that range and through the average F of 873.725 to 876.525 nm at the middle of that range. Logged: 0.00 mag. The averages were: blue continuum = 17.5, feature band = 17.4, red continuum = 17.6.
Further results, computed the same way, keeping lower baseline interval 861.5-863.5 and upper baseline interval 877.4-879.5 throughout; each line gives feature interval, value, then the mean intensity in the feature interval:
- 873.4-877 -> 0.036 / 17.7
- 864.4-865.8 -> 0.023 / 17.2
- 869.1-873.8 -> 0.020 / 17.7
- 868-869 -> 0.054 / 16.9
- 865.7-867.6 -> 0.010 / 17.5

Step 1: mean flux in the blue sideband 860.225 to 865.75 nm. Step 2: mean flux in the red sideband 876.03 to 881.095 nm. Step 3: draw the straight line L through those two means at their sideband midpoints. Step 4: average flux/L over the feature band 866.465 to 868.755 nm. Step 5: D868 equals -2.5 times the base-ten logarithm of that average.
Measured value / 0.03 mag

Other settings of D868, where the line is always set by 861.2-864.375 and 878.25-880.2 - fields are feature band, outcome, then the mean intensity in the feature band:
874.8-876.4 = 0.048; 17.4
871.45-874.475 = 0.017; 17.9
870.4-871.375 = 0.040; 17.5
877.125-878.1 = 0.000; 18.3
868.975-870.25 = 0.028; 17.6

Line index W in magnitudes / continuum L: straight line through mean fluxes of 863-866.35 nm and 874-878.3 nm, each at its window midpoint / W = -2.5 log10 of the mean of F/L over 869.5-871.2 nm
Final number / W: 0.02 mag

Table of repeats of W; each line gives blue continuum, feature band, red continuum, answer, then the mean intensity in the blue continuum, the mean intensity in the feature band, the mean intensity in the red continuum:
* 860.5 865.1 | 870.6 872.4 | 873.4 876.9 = -0.02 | 17.8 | 18.1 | 17.7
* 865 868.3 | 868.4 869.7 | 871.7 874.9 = 0.03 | 17.5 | 17.2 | 17.9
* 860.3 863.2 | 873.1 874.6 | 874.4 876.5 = -0.01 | 17.7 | 17.7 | 17.5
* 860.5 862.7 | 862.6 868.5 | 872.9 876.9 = 0.00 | 17.6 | 17.7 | 17.7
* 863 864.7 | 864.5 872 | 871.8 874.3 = 0.02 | 17.9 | 17.5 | 17.9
